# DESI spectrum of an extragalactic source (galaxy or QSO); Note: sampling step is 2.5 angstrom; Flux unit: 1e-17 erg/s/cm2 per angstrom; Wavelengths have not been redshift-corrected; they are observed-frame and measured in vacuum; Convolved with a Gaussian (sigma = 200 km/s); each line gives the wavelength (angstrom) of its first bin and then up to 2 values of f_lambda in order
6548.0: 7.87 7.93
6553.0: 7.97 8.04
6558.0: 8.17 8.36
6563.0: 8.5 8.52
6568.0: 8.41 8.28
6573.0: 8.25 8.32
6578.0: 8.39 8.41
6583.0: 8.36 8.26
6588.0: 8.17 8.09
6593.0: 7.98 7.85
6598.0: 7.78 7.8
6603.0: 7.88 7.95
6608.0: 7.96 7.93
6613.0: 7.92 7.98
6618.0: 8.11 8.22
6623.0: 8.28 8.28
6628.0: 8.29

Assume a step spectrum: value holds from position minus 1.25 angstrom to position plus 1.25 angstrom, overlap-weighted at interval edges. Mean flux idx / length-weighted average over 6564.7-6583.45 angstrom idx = 8.36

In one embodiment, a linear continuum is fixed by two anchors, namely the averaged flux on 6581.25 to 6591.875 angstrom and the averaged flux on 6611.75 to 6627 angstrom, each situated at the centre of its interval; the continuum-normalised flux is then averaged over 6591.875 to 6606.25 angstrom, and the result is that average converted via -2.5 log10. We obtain 0.04 mag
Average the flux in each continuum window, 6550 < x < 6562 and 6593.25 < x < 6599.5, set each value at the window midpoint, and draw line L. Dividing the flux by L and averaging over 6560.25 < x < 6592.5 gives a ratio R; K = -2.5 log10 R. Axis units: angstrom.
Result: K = -0.05 mag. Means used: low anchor 8.11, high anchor 7.84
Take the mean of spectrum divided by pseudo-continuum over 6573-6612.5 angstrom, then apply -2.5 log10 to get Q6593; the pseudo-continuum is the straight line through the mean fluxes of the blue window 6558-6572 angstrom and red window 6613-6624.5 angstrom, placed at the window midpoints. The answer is 0.02 mag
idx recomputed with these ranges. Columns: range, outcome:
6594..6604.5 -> 7.83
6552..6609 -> 8.16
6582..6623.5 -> 8.02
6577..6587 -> 8.35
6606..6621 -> 8.01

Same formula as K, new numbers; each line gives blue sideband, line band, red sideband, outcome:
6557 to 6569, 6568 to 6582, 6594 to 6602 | -0.02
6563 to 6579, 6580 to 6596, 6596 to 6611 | -0.01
